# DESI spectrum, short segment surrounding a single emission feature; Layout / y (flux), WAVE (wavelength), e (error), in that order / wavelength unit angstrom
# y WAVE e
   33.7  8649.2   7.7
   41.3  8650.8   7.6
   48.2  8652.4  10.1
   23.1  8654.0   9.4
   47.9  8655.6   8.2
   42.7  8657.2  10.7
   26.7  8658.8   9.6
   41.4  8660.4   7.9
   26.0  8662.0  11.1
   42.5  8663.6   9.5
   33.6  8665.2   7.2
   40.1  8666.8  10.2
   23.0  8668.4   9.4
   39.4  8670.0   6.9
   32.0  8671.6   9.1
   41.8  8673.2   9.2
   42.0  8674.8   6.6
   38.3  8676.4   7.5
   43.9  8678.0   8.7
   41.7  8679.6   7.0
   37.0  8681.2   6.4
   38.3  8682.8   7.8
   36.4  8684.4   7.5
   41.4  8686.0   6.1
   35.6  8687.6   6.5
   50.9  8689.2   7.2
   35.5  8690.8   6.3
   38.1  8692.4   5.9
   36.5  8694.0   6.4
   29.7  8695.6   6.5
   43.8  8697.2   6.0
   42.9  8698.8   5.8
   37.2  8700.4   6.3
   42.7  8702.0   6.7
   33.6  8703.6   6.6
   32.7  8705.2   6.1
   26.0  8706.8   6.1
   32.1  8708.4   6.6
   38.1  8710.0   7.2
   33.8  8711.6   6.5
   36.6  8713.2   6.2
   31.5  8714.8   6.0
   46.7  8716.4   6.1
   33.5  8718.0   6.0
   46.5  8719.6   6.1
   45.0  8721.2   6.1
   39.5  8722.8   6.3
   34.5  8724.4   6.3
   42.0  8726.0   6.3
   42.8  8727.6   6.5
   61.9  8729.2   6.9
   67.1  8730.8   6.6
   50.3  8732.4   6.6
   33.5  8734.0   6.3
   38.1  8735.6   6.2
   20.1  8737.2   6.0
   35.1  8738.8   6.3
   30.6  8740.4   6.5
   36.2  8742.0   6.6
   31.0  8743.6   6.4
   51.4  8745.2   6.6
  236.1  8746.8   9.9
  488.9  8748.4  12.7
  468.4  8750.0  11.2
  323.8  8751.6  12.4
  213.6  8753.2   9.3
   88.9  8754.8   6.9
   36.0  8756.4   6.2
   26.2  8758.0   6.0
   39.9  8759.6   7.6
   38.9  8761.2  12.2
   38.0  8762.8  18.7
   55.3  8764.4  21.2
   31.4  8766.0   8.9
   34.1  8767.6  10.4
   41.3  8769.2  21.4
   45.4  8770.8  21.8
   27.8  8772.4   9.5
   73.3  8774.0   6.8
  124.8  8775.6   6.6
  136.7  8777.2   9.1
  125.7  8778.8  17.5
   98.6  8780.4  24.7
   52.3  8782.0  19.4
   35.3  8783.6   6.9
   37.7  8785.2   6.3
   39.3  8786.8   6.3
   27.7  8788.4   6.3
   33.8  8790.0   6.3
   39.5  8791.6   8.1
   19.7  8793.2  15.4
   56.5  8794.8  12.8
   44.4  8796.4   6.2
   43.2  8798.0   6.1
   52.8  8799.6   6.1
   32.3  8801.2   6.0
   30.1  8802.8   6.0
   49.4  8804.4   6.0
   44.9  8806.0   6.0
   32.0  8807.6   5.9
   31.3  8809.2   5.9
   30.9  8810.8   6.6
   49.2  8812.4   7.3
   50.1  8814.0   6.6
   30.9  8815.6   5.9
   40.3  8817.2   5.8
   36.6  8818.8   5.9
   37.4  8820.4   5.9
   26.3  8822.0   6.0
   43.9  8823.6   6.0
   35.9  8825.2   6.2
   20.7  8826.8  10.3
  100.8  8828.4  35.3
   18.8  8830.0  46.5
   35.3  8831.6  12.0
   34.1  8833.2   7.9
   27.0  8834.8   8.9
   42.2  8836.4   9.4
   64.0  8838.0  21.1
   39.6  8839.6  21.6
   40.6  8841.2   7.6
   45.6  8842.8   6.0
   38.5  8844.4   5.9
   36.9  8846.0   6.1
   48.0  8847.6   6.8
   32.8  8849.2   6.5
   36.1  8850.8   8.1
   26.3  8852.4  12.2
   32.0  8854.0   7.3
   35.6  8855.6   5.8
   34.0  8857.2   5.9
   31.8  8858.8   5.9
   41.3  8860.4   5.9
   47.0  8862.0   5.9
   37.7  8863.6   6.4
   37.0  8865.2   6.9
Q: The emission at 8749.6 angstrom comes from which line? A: H-alpha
